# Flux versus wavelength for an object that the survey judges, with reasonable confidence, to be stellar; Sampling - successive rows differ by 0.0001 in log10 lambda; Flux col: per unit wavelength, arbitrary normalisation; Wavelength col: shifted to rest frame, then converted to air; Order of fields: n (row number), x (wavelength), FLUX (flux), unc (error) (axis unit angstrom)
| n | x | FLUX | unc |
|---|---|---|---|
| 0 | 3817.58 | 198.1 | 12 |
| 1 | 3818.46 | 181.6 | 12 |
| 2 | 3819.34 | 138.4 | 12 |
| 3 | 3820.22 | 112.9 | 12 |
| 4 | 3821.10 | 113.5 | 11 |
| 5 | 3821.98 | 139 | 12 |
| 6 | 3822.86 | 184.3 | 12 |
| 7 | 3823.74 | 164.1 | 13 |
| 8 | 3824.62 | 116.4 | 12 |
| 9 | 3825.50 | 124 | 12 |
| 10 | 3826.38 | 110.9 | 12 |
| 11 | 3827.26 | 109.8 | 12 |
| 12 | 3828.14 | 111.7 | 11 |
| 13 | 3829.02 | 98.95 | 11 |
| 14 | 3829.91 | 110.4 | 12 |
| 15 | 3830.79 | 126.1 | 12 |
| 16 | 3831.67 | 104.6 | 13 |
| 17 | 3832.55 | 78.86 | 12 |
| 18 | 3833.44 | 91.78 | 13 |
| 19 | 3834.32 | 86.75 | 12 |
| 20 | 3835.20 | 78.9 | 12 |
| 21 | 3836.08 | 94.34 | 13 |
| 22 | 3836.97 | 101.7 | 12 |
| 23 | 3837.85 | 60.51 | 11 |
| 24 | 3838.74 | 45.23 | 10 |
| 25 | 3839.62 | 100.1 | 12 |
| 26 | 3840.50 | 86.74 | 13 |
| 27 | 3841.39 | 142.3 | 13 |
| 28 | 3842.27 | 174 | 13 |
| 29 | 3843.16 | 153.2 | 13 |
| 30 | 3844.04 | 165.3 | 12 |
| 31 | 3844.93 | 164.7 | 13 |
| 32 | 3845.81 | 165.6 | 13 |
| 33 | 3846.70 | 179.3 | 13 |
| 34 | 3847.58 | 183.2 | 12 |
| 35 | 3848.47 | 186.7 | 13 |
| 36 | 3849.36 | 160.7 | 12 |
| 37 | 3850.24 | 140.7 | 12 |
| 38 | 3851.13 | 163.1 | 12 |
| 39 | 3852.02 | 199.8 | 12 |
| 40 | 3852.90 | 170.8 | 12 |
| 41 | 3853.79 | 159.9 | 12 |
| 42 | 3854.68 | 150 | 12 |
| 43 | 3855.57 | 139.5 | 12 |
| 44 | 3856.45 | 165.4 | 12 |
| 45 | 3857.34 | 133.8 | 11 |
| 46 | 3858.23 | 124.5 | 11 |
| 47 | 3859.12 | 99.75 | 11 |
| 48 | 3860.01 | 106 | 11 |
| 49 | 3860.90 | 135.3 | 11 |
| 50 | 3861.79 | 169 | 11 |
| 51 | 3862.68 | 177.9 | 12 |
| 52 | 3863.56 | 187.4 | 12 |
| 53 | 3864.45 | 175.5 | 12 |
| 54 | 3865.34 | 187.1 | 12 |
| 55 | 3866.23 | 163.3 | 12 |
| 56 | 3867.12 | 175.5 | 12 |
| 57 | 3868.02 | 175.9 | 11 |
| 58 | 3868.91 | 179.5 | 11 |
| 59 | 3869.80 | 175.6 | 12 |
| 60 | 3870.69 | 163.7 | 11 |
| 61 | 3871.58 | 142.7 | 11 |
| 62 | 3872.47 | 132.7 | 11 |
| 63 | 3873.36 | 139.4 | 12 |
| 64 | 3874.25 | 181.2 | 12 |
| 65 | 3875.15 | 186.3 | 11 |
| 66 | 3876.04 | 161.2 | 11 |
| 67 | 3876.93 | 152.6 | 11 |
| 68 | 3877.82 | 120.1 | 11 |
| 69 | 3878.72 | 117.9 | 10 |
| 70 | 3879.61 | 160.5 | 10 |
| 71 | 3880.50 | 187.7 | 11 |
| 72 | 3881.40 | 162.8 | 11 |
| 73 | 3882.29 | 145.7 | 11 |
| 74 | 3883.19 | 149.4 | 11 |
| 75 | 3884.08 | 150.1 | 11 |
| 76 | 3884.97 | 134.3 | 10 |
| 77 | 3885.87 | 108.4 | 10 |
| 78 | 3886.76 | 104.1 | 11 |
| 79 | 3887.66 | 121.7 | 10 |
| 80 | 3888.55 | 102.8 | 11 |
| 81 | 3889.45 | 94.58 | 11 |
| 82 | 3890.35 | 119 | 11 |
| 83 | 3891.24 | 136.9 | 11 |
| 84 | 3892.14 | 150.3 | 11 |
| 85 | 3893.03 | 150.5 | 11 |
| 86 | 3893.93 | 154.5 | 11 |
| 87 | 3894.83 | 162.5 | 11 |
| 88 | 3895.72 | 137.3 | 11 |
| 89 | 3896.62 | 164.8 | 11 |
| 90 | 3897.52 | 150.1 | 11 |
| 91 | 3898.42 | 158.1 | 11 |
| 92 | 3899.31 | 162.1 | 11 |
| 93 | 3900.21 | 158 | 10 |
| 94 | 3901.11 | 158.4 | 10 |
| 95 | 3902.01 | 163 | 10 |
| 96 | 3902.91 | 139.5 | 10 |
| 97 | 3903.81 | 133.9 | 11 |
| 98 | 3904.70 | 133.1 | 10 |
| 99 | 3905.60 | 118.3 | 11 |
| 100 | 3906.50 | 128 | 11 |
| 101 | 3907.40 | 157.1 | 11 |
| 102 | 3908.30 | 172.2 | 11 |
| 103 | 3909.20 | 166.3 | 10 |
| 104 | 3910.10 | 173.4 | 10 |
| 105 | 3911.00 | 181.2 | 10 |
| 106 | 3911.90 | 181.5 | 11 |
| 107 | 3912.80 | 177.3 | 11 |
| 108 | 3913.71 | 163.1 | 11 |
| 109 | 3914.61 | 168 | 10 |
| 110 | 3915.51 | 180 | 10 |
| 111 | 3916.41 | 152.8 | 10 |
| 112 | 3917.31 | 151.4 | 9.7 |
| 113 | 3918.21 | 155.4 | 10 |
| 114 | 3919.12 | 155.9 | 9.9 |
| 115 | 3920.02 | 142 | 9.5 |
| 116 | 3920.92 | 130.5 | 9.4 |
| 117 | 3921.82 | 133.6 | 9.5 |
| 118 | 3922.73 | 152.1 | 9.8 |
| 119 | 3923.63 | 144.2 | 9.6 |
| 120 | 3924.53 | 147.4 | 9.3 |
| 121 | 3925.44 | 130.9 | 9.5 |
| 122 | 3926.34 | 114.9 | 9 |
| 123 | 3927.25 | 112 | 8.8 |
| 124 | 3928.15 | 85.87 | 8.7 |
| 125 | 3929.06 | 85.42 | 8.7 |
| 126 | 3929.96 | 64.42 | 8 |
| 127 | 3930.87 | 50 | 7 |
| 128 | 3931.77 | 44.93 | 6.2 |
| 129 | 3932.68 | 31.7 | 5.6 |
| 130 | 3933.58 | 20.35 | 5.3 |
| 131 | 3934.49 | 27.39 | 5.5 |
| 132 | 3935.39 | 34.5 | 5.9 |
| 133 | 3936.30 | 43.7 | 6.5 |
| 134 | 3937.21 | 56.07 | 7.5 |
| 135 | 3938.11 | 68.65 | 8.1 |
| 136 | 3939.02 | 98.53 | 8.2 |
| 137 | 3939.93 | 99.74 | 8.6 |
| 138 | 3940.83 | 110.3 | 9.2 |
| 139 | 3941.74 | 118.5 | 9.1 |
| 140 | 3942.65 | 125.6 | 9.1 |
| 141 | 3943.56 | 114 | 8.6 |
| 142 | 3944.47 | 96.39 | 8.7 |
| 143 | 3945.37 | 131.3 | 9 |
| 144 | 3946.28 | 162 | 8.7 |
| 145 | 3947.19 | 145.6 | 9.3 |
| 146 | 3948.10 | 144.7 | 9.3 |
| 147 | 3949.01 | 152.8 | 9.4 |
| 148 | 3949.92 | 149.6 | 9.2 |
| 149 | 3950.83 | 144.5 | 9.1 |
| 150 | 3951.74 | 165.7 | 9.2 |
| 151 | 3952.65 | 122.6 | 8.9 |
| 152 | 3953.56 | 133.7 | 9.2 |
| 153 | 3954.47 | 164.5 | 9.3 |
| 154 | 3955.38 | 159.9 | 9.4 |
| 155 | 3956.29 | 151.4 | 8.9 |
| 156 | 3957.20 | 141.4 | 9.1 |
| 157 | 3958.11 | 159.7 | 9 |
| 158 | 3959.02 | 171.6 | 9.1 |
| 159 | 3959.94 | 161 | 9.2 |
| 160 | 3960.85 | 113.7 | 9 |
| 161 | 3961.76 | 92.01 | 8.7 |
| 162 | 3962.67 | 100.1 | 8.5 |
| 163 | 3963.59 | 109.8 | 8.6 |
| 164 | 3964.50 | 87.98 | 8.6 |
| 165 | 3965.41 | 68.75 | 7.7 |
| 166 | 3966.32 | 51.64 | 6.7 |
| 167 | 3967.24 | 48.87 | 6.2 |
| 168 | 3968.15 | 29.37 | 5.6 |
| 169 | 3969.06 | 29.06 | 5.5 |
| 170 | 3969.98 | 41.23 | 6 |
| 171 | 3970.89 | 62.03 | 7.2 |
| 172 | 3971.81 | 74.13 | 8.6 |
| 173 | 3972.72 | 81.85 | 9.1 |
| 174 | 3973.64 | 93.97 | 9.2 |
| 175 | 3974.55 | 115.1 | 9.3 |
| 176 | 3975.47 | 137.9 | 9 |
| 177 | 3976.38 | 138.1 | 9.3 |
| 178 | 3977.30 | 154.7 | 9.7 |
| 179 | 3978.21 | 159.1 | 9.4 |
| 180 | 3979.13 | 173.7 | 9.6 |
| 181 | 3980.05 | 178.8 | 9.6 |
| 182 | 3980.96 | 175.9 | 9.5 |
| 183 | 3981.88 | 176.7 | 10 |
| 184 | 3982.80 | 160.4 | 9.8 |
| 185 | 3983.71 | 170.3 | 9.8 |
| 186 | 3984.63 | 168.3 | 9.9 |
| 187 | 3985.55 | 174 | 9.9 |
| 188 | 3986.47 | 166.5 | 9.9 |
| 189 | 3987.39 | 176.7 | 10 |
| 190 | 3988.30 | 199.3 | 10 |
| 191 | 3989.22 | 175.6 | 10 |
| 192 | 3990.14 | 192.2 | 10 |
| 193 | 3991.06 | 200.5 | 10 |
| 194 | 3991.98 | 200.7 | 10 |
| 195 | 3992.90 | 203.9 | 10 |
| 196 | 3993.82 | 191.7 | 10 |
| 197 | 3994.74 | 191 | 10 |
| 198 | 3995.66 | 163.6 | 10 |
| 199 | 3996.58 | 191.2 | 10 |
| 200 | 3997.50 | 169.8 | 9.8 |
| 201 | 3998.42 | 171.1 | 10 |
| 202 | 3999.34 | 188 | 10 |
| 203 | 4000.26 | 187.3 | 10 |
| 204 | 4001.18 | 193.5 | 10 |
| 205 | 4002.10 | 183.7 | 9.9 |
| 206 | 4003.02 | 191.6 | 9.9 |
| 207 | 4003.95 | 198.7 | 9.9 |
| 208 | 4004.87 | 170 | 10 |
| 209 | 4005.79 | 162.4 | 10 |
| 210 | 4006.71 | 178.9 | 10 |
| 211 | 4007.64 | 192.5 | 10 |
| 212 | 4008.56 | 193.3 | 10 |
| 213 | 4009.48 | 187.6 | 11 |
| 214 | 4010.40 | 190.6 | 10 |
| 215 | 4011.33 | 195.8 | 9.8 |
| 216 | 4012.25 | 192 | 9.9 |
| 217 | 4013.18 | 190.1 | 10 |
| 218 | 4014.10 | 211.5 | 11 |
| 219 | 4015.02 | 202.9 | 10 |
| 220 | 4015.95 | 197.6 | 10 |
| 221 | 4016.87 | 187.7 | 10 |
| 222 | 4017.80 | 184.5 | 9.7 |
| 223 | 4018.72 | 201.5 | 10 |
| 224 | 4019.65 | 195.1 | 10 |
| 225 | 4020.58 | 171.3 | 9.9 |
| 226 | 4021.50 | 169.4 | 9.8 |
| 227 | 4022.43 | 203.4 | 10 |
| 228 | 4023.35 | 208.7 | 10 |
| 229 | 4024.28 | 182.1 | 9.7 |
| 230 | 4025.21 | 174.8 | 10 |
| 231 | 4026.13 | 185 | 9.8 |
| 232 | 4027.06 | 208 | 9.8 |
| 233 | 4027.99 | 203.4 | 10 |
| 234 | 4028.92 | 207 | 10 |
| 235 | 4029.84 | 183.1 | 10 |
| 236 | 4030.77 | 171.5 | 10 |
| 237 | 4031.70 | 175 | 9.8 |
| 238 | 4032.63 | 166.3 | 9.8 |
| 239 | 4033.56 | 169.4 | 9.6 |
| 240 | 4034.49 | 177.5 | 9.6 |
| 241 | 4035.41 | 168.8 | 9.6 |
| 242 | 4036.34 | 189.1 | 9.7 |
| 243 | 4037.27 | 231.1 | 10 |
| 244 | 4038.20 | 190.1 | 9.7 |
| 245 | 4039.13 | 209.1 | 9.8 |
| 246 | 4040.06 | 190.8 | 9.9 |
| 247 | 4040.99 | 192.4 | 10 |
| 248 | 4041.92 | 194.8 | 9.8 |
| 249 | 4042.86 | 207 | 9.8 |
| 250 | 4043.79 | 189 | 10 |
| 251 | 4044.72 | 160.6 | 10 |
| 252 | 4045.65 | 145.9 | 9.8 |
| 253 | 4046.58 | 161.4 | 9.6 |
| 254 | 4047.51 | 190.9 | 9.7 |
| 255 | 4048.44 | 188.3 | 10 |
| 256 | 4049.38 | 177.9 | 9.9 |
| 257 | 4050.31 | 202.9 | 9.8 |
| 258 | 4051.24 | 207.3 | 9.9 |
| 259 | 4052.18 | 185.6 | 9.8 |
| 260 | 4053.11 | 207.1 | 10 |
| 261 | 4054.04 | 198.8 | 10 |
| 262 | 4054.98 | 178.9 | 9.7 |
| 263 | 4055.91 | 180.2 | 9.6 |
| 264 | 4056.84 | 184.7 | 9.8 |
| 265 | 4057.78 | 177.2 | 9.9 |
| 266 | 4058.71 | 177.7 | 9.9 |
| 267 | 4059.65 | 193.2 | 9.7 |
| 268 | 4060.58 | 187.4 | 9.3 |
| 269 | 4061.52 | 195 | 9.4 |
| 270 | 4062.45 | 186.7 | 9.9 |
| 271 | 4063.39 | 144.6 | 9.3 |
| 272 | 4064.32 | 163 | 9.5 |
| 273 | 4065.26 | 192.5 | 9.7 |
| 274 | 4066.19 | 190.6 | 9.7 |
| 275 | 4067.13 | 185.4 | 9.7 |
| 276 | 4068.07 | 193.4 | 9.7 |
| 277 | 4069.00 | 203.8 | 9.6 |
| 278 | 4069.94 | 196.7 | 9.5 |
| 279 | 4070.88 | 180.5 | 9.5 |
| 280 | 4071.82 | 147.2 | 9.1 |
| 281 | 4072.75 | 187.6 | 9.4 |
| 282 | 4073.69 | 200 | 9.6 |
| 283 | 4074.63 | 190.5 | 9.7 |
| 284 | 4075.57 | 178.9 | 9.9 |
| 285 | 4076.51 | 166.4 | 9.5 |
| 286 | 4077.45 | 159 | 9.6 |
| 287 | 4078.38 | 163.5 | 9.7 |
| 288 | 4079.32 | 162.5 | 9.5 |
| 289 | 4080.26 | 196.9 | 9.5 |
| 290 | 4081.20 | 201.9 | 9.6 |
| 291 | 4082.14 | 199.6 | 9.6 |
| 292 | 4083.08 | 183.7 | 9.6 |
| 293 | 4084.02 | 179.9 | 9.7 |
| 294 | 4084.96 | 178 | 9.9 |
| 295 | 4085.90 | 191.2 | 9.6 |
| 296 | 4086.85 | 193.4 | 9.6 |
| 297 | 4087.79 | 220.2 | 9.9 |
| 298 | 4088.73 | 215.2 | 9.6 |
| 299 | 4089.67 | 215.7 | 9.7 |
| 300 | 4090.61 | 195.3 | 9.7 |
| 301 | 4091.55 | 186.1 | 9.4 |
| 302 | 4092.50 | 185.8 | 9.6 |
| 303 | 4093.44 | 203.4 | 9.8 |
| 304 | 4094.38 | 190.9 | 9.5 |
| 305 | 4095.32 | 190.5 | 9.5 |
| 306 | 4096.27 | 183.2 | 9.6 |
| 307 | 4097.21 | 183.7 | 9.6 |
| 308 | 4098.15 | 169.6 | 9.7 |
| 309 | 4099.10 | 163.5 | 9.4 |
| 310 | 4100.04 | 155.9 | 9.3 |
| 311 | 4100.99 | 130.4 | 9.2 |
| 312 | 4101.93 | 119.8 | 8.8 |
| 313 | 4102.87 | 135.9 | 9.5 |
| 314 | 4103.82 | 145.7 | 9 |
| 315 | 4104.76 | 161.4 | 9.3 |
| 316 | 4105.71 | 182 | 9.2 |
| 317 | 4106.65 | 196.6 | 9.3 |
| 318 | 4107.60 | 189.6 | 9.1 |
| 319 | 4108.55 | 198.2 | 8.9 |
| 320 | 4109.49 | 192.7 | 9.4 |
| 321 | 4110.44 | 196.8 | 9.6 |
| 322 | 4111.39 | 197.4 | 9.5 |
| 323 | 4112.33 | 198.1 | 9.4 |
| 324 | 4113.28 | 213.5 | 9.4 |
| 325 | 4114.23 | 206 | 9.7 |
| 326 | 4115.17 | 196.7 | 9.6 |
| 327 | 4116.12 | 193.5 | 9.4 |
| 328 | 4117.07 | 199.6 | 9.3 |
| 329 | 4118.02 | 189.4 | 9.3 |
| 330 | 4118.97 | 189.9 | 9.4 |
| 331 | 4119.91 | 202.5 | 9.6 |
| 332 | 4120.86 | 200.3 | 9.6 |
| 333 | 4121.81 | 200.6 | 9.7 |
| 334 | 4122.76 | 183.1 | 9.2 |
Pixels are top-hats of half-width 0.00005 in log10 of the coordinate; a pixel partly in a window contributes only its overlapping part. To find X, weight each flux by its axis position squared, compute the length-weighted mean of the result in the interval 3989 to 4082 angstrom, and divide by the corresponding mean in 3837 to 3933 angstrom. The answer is 1.4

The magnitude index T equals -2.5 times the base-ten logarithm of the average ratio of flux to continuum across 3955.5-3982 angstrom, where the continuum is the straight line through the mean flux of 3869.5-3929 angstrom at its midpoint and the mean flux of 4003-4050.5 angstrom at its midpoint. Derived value 0.44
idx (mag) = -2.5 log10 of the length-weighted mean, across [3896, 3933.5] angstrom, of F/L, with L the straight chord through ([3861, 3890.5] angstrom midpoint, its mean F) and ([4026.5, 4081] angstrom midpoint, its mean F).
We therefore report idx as 0.158 mag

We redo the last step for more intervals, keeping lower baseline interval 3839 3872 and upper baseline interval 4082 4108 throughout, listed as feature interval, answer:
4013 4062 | -0.08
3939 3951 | 0.27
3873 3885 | 0.03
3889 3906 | 0.12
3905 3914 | 0.01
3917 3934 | 0.45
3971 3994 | 0.06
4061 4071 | -0.05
